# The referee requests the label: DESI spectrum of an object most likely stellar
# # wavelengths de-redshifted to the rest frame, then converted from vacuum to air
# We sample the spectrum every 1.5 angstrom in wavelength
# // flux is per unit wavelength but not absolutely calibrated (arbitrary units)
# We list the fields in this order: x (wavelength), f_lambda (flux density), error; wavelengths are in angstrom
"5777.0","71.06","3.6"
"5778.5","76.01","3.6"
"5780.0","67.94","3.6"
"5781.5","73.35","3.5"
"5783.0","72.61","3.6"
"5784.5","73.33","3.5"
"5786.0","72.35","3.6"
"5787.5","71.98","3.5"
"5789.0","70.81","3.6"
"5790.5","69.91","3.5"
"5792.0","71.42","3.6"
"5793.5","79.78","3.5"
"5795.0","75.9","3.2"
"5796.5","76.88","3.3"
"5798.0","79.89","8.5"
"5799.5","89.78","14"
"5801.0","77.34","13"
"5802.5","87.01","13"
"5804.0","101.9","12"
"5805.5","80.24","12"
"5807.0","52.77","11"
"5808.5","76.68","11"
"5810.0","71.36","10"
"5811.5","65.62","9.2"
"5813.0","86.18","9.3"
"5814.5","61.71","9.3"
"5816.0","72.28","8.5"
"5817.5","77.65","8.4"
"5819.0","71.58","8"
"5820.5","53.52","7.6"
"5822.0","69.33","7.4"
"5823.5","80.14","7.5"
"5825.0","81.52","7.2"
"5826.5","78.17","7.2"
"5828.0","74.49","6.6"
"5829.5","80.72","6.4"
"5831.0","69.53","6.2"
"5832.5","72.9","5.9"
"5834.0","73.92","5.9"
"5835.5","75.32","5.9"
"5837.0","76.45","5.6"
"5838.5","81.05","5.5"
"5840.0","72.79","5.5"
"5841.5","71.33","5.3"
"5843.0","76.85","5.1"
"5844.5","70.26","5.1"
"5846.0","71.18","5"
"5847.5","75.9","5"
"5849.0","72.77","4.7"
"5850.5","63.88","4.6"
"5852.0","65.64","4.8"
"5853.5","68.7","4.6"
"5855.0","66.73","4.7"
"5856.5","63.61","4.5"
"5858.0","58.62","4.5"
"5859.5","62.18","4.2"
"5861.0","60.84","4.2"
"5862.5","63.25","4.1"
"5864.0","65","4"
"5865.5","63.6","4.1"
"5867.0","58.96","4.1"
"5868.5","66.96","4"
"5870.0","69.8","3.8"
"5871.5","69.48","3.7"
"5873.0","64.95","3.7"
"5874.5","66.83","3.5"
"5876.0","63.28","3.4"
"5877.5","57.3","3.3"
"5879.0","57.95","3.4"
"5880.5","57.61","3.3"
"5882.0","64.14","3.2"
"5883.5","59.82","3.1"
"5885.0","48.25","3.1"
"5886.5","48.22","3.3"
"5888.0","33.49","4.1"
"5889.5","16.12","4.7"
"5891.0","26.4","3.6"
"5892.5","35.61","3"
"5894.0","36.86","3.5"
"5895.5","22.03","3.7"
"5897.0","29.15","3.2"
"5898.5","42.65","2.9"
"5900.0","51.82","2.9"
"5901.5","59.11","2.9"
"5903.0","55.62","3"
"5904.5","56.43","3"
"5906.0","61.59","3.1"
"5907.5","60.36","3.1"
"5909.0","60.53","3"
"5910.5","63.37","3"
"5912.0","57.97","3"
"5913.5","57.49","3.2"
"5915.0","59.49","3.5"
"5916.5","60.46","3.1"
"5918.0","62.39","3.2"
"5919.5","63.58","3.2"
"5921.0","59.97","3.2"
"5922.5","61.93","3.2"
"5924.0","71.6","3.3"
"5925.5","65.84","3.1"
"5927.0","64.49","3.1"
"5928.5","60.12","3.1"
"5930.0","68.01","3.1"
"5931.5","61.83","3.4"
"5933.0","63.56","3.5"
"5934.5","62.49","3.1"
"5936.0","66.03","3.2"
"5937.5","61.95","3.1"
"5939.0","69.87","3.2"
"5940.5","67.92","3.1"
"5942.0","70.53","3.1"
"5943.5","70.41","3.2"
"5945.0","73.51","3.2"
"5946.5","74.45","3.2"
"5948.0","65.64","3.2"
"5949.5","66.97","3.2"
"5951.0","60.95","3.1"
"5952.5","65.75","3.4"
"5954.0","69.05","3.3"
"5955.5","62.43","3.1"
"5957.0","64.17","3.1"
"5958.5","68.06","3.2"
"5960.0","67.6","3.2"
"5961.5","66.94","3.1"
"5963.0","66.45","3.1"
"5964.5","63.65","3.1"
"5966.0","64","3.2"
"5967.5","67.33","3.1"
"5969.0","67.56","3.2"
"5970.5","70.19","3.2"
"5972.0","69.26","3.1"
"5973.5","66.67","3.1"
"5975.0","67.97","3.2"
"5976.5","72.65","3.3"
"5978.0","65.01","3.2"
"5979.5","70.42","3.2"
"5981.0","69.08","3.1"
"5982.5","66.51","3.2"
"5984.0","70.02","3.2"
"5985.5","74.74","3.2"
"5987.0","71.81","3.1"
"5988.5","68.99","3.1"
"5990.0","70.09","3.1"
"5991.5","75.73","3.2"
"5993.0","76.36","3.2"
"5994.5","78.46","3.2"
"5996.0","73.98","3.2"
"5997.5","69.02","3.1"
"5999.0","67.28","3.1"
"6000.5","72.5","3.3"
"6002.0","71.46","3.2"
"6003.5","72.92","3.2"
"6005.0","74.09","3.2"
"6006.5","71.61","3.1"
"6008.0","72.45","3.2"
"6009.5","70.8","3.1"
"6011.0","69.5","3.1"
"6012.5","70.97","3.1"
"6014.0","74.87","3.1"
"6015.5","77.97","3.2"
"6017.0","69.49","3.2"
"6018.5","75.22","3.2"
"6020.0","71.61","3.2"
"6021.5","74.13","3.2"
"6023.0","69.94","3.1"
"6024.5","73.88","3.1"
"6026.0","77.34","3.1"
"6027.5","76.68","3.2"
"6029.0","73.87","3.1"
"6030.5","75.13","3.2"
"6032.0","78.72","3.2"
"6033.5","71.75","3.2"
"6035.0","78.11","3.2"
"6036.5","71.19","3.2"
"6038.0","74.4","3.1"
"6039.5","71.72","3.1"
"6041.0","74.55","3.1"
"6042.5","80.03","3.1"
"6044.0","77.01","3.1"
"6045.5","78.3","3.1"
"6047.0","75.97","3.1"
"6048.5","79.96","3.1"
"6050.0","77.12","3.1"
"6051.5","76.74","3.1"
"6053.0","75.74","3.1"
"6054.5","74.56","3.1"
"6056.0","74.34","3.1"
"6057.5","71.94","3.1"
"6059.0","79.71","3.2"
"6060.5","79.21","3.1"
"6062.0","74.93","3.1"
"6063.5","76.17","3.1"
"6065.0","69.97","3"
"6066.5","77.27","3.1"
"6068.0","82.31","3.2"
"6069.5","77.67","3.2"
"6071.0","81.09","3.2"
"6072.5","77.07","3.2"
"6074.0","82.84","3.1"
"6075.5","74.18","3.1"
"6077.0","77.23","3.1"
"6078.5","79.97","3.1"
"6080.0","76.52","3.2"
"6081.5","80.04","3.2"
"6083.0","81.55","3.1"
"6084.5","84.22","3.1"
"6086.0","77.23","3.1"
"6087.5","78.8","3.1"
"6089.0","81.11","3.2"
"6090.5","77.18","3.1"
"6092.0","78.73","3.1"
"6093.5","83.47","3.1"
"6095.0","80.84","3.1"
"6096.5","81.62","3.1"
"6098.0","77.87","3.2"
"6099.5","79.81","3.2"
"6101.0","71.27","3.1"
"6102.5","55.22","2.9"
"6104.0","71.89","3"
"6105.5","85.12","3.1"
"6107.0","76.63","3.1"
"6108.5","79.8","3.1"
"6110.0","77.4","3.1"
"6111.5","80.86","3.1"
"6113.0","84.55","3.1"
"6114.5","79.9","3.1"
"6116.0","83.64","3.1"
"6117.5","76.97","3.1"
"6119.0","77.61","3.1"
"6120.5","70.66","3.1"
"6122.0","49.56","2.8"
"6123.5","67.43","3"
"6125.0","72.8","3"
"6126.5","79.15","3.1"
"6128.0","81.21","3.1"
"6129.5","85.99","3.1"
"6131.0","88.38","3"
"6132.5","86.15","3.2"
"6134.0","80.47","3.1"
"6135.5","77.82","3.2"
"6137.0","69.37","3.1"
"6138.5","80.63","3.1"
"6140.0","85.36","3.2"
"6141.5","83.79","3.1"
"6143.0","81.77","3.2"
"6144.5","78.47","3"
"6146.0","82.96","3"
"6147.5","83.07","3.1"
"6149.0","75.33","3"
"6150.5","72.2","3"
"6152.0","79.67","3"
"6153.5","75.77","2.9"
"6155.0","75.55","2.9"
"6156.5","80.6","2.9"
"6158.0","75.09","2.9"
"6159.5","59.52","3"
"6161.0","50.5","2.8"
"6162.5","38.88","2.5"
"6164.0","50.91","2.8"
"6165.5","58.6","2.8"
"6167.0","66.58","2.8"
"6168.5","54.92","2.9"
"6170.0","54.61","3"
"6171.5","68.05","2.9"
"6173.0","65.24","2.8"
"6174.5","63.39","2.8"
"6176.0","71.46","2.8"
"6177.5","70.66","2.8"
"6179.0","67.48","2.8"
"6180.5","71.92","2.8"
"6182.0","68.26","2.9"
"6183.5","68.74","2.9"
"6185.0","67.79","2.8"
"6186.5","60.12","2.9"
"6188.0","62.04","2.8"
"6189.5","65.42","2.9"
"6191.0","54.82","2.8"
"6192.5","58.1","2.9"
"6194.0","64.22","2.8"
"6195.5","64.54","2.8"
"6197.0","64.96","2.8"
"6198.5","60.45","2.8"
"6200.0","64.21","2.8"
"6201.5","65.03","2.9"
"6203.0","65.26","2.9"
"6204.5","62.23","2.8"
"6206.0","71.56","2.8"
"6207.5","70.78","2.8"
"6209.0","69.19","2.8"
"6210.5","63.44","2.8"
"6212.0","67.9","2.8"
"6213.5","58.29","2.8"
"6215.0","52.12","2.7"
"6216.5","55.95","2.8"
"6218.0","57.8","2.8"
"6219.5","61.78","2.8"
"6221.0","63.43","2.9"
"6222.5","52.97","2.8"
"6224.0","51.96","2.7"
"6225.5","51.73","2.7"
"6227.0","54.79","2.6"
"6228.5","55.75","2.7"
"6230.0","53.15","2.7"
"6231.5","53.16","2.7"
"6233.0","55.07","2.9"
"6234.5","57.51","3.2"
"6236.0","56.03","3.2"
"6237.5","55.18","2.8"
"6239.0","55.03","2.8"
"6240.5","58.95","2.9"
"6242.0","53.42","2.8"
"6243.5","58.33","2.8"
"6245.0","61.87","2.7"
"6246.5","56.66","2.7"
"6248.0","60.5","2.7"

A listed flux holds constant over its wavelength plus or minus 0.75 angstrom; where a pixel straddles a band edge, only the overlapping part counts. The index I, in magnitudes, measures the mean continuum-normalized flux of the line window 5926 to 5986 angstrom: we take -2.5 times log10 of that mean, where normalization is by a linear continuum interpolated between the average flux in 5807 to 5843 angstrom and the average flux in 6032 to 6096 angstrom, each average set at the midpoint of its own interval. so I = 0.13 mag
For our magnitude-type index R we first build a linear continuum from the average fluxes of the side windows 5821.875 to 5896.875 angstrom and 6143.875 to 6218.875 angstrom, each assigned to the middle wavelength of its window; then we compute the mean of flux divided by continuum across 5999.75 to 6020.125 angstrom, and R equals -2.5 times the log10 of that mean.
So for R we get -0.14 mag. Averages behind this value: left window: 62.7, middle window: 72.6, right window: 65.5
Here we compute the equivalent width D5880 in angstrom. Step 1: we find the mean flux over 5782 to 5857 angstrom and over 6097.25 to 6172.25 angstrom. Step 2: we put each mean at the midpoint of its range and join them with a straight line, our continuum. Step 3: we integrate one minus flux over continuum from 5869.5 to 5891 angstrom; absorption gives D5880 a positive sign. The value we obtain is 5.68 angstrom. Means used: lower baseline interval 73.9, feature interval 54.3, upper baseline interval 73.6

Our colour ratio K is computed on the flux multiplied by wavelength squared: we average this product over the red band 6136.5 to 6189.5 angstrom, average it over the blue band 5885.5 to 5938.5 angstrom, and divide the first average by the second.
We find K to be 1.39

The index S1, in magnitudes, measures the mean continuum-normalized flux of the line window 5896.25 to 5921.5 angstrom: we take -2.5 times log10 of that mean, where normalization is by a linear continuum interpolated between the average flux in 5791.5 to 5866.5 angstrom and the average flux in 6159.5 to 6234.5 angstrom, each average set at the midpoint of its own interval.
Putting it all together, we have 0.23 mag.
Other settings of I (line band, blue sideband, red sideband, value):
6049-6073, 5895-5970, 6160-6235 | -0.237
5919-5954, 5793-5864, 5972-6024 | 0.095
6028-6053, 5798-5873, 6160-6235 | -0.158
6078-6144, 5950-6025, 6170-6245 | -0.198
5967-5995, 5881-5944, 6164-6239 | -0.229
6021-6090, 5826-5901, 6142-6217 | -0.198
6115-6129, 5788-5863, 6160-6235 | -0.162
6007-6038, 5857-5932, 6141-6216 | -0.208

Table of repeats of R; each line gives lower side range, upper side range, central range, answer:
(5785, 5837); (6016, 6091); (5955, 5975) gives 0.143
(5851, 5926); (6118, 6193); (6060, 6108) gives -0.168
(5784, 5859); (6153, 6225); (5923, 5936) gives 0.092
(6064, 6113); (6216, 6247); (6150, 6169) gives 0.046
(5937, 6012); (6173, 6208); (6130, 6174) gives -0.090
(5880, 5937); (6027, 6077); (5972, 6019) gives -0.061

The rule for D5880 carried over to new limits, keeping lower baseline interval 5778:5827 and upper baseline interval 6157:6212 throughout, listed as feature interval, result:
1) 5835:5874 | 2.6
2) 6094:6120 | -4.7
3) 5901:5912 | 1.9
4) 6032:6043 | -1.1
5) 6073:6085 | -2.3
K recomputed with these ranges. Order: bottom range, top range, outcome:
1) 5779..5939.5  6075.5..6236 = 1.18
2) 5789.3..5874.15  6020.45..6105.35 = 1.15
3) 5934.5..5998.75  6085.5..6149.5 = 1.20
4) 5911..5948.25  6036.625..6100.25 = 1.26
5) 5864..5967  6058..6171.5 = 1.36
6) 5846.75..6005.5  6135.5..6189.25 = 1.19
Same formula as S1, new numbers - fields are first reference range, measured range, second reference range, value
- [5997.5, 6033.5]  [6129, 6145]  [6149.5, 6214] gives -0.21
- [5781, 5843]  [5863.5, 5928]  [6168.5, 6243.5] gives 0.29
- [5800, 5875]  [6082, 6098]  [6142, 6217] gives -0.19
